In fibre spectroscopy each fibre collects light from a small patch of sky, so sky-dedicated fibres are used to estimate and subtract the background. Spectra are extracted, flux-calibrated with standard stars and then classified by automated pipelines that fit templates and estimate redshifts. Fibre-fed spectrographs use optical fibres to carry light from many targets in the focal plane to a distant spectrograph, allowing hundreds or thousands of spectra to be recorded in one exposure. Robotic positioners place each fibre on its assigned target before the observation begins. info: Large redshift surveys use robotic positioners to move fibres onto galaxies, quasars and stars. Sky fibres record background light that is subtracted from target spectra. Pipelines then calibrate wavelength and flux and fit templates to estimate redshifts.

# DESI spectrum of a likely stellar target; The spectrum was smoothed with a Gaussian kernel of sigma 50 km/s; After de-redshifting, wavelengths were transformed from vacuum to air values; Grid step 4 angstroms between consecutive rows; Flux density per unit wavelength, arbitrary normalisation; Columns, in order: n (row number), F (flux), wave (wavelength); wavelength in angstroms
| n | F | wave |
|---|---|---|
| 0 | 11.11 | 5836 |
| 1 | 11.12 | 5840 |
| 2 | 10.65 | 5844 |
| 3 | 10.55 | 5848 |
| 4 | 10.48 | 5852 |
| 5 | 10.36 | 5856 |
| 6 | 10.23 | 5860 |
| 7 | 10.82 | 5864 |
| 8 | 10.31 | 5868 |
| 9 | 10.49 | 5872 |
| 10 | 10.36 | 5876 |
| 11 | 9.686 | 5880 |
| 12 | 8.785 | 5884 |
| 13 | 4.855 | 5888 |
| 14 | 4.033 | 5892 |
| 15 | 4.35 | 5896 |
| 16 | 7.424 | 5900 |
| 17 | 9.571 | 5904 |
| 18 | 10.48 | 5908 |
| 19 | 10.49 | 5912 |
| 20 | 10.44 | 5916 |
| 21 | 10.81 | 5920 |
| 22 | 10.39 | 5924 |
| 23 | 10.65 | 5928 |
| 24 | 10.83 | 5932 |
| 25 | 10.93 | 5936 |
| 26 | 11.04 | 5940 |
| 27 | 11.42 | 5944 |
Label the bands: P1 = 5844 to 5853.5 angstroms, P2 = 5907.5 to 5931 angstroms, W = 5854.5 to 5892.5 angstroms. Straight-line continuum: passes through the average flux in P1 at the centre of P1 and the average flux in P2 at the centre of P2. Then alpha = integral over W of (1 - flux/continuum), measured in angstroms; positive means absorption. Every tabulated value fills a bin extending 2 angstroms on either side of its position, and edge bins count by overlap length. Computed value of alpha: 4.97 angstroms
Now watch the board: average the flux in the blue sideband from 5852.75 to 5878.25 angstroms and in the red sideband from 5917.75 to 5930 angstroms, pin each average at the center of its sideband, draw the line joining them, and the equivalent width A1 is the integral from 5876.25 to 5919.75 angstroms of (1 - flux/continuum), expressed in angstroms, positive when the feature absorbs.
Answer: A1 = 9.6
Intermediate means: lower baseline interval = 10.4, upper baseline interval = 10.6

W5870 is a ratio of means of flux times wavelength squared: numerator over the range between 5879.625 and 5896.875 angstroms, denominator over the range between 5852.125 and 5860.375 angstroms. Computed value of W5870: 0.6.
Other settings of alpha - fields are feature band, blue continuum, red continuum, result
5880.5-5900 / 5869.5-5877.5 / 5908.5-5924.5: 8.27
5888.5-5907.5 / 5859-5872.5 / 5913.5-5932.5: 7.20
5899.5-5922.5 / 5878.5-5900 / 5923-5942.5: -3.91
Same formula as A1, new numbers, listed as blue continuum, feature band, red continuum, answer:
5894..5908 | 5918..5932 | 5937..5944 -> -1.3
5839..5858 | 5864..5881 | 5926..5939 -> 0.6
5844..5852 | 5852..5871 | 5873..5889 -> -1.2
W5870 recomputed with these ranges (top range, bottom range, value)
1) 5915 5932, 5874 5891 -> 1.32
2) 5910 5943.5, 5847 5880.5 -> 1.06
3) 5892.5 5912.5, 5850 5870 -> 0.78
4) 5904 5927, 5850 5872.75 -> 1.02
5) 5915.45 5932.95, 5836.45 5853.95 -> 1.02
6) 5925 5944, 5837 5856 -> 1.05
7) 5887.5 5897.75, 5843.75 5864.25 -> 0.42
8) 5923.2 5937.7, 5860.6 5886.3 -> 1.09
